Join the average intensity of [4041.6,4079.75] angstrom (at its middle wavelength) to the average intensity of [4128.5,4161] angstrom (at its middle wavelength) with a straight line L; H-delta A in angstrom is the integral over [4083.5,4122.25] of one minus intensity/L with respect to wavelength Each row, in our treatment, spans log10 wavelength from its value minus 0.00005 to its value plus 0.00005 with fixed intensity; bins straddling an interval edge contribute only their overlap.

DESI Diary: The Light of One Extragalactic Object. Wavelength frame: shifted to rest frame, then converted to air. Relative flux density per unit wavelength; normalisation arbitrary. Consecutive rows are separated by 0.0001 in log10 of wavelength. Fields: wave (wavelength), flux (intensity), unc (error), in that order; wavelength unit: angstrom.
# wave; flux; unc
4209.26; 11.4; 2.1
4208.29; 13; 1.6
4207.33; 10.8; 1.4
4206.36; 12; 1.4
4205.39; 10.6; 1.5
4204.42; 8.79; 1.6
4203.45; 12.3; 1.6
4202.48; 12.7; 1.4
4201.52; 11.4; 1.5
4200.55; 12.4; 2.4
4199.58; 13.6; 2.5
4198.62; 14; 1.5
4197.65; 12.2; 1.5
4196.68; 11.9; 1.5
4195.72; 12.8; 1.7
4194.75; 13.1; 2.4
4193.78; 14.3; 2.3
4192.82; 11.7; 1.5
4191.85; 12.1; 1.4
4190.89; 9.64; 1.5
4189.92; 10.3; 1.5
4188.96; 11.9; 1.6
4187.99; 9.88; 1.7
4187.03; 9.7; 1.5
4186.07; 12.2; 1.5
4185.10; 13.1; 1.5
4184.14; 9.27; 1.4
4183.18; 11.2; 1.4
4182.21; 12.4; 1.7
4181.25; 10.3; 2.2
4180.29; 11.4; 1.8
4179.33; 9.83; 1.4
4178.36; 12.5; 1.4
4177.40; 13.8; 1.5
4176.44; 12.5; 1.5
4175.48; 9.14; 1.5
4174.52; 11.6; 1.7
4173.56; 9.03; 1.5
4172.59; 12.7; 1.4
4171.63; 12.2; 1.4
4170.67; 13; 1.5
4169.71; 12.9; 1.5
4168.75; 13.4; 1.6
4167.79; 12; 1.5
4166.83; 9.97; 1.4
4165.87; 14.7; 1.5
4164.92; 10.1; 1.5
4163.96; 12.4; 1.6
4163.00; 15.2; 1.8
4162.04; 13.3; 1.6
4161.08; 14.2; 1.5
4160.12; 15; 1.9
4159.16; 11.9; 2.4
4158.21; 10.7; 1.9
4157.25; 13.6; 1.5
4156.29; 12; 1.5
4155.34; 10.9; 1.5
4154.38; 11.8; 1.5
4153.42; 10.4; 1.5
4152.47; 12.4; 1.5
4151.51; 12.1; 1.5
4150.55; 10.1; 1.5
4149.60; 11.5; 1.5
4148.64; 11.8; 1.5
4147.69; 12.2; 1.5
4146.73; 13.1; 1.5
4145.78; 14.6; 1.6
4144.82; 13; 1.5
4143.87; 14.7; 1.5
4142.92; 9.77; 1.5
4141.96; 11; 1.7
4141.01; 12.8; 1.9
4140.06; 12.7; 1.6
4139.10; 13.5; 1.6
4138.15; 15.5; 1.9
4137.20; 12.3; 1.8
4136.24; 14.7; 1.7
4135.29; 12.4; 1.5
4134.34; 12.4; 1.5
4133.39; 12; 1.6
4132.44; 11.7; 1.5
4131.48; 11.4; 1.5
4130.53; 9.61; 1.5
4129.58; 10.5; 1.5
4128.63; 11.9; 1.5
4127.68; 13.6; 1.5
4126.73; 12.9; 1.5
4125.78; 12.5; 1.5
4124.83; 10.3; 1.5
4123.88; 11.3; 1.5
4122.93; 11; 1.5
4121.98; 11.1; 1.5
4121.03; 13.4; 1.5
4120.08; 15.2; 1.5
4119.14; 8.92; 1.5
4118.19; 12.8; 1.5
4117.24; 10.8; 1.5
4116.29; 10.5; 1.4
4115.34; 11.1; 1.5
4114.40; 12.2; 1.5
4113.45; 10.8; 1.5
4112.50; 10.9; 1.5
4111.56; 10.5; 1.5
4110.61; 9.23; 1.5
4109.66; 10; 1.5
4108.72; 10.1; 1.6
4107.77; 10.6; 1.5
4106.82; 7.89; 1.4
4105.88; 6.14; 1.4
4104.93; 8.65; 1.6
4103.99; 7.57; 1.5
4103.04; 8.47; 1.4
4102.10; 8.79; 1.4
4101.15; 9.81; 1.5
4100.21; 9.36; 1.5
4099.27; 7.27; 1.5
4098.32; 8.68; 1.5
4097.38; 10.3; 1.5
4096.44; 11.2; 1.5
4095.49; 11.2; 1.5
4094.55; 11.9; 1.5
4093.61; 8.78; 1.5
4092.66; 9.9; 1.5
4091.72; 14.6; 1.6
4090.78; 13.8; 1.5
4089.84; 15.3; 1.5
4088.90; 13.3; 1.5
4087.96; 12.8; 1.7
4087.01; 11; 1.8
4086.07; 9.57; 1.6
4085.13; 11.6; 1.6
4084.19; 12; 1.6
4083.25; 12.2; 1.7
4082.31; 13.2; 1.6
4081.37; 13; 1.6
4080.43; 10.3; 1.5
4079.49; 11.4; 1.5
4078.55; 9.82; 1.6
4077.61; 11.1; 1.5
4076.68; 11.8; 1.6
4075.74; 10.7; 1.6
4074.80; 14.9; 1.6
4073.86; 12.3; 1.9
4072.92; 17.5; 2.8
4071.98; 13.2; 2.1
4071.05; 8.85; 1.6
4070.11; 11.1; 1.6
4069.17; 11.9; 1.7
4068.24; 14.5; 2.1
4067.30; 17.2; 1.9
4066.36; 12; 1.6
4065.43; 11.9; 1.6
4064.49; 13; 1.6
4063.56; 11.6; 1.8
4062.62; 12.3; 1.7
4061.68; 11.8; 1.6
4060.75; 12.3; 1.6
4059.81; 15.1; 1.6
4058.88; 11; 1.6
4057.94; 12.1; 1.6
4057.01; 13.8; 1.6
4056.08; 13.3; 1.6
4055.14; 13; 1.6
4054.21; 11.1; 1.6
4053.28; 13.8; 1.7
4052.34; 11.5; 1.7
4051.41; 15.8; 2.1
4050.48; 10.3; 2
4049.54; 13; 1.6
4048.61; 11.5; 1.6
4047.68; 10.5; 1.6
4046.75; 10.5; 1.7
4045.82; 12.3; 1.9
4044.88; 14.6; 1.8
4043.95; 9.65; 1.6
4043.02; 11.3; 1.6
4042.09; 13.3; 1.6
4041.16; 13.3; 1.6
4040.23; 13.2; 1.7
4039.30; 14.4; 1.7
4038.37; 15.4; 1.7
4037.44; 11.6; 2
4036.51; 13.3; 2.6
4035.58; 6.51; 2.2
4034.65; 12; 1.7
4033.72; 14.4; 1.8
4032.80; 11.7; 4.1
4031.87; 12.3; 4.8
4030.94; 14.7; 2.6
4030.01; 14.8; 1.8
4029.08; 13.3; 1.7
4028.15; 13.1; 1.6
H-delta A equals 5.2 angstrom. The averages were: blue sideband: 12.4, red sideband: 12.3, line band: 10.7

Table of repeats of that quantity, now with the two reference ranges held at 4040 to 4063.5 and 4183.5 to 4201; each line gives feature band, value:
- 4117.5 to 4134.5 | 0.48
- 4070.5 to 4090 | 0.25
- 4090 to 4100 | 1.12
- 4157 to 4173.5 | -0.95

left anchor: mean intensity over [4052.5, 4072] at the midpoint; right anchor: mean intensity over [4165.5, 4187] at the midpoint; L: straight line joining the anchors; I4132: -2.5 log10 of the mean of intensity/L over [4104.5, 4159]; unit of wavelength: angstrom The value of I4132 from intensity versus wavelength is 0.04 mag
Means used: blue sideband 12.6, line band 11.6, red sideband 11.7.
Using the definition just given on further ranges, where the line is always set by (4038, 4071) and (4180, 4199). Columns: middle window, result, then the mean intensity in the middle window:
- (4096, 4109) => 0.35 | 8.89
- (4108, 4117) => 0.15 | 10.6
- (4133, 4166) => -0.06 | 12.6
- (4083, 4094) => 0.03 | 12.1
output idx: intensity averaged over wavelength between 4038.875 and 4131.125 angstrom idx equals 11.6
